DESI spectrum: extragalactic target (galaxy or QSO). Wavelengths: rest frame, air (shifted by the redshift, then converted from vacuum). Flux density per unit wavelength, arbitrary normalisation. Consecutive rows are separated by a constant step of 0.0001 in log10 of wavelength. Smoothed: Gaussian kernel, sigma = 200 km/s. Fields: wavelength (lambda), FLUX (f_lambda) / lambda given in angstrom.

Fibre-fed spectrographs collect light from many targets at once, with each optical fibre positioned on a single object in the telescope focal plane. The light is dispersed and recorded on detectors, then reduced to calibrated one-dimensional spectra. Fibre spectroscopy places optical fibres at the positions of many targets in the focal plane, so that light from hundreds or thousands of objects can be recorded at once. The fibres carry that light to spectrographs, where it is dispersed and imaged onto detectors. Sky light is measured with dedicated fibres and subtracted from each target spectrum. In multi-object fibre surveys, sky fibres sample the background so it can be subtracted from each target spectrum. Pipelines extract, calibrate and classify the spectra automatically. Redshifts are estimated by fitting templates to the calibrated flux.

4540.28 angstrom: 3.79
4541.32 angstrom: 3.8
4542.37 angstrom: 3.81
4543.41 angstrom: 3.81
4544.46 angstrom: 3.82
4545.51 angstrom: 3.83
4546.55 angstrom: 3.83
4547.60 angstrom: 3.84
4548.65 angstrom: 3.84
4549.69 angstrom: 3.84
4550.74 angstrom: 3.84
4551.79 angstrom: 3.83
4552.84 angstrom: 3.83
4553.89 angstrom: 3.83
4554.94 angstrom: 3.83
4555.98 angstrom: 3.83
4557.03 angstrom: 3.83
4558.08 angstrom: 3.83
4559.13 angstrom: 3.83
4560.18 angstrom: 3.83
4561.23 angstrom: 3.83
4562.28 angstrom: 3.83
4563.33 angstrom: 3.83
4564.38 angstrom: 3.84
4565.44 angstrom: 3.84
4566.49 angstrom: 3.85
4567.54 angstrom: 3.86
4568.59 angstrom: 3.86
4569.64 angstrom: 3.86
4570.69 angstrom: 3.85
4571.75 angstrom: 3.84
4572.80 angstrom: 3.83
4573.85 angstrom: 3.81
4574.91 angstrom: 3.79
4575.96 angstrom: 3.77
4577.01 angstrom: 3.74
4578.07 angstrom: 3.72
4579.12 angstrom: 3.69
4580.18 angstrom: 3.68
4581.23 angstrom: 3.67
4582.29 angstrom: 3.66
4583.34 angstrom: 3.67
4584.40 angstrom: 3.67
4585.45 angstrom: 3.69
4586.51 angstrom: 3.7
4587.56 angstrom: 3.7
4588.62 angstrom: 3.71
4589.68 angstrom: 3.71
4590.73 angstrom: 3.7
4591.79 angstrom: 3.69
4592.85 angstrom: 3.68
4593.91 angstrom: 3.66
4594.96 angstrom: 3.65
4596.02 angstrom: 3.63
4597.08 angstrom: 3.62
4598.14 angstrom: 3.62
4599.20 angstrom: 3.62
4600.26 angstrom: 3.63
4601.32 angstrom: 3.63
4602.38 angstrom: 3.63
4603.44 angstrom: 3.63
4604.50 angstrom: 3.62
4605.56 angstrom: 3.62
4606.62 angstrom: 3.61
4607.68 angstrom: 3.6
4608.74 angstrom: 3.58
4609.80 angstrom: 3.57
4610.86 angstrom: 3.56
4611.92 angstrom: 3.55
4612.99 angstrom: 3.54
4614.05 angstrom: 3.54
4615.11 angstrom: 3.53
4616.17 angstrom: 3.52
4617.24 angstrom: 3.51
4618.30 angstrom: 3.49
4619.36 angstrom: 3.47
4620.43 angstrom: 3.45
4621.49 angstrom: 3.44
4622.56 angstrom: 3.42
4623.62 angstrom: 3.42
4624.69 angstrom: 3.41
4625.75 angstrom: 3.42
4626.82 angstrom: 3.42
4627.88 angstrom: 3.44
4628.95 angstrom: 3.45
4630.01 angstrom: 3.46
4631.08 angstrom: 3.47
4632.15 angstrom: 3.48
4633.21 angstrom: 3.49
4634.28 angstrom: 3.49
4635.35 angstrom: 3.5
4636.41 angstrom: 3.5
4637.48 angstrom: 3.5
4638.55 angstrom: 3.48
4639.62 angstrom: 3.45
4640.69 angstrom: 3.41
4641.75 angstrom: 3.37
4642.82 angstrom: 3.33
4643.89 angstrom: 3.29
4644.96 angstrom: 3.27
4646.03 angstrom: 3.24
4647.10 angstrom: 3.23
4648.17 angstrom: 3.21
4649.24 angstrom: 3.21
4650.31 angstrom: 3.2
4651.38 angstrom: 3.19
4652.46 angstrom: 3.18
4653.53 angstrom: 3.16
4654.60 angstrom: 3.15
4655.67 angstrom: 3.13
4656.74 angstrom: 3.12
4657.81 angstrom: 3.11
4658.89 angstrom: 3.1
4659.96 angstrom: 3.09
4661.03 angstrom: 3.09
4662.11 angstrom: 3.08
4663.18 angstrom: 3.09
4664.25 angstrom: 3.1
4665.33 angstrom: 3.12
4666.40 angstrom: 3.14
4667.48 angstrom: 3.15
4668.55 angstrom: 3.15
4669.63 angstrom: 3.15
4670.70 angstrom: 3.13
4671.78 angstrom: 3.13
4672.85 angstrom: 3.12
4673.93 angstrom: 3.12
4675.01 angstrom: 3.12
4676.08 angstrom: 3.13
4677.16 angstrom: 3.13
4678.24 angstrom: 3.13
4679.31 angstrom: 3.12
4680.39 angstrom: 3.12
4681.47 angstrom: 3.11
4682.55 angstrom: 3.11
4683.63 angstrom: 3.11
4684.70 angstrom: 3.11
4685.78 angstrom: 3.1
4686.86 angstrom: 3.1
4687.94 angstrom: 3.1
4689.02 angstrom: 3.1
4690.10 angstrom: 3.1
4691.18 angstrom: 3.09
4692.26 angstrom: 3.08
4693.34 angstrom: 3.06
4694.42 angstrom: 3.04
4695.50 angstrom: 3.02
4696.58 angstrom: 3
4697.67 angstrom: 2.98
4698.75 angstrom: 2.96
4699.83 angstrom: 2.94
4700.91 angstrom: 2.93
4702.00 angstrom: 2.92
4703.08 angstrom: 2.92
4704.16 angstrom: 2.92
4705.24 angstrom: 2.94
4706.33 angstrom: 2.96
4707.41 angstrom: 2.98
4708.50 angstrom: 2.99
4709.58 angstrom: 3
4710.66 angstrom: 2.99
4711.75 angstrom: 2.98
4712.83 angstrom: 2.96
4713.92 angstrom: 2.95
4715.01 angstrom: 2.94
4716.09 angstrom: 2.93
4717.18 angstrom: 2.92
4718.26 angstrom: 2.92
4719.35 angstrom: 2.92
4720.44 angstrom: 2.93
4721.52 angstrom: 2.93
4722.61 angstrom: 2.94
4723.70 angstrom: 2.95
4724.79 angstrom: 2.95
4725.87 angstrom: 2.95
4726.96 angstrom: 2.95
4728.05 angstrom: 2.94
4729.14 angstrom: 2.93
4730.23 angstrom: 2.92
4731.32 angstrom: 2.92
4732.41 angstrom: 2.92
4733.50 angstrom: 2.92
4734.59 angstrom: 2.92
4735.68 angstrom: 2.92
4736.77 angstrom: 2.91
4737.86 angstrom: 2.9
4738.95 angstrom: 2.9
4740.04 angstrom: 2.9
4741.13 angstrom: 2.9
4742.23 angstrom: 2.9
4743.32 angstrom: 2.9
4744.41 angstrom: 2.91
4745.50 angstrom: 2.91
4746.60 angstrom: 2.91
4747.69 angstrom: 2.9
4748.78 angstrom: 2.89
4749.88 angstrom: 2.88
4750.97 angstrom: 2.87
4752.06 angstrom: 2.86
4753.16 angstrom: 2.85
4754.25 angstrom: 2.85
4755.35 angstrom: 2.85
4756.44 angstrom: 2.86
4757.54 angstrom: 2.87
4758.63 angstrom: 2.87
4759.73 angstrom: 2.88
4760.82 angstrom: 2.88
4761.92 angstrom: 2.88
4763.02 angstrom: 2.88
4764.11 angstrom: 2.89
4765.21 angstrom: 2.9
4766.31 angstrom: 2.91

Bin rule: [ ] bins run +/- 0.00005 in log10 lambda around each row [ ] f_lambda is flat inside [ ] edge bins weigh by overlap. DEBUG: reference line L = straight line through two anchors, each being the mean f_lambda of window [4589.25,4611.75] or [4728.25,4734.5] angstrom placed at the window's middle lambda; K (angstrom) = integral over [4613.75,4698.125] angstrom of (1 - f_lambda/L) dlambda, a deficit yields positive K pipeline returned 2.2 angstrom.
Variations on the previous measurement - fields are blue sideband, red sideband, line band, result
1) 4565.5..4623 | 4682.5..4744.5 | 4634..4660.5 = 0.6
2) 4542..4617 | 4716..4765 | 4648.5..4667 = 1.1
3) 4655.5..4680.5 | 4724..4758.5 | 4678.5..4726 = 0.2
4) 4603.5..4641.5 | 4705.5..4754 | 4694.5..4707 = 0.5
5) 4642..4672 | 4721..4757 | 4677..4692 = -0.2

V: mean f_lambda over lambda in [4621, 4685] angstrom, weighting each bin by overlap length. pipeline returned 3.25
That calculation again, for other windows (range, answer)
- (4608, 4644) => 3.47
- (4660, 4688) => 3.12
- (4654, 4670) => 3.12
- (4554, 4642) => 3.64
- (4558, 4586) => 3.78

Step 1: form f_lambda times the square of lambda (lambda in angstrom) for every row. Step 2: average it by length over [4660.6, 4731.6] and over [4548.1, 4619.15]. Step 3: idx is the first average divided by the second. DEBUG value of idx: 0.86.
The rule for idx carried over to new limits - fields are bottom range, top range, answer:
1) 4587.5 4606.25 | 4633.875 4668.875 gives 0.91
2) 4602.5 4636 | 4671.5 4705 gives 0.90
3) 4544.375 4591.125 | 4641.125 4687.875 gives 0.87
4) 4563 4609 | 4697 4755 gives 0.84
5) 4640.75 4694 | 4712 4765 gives 0.95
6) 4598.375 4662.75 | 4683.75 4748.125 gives 0.90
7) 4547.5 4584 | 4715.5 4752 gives 0.82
